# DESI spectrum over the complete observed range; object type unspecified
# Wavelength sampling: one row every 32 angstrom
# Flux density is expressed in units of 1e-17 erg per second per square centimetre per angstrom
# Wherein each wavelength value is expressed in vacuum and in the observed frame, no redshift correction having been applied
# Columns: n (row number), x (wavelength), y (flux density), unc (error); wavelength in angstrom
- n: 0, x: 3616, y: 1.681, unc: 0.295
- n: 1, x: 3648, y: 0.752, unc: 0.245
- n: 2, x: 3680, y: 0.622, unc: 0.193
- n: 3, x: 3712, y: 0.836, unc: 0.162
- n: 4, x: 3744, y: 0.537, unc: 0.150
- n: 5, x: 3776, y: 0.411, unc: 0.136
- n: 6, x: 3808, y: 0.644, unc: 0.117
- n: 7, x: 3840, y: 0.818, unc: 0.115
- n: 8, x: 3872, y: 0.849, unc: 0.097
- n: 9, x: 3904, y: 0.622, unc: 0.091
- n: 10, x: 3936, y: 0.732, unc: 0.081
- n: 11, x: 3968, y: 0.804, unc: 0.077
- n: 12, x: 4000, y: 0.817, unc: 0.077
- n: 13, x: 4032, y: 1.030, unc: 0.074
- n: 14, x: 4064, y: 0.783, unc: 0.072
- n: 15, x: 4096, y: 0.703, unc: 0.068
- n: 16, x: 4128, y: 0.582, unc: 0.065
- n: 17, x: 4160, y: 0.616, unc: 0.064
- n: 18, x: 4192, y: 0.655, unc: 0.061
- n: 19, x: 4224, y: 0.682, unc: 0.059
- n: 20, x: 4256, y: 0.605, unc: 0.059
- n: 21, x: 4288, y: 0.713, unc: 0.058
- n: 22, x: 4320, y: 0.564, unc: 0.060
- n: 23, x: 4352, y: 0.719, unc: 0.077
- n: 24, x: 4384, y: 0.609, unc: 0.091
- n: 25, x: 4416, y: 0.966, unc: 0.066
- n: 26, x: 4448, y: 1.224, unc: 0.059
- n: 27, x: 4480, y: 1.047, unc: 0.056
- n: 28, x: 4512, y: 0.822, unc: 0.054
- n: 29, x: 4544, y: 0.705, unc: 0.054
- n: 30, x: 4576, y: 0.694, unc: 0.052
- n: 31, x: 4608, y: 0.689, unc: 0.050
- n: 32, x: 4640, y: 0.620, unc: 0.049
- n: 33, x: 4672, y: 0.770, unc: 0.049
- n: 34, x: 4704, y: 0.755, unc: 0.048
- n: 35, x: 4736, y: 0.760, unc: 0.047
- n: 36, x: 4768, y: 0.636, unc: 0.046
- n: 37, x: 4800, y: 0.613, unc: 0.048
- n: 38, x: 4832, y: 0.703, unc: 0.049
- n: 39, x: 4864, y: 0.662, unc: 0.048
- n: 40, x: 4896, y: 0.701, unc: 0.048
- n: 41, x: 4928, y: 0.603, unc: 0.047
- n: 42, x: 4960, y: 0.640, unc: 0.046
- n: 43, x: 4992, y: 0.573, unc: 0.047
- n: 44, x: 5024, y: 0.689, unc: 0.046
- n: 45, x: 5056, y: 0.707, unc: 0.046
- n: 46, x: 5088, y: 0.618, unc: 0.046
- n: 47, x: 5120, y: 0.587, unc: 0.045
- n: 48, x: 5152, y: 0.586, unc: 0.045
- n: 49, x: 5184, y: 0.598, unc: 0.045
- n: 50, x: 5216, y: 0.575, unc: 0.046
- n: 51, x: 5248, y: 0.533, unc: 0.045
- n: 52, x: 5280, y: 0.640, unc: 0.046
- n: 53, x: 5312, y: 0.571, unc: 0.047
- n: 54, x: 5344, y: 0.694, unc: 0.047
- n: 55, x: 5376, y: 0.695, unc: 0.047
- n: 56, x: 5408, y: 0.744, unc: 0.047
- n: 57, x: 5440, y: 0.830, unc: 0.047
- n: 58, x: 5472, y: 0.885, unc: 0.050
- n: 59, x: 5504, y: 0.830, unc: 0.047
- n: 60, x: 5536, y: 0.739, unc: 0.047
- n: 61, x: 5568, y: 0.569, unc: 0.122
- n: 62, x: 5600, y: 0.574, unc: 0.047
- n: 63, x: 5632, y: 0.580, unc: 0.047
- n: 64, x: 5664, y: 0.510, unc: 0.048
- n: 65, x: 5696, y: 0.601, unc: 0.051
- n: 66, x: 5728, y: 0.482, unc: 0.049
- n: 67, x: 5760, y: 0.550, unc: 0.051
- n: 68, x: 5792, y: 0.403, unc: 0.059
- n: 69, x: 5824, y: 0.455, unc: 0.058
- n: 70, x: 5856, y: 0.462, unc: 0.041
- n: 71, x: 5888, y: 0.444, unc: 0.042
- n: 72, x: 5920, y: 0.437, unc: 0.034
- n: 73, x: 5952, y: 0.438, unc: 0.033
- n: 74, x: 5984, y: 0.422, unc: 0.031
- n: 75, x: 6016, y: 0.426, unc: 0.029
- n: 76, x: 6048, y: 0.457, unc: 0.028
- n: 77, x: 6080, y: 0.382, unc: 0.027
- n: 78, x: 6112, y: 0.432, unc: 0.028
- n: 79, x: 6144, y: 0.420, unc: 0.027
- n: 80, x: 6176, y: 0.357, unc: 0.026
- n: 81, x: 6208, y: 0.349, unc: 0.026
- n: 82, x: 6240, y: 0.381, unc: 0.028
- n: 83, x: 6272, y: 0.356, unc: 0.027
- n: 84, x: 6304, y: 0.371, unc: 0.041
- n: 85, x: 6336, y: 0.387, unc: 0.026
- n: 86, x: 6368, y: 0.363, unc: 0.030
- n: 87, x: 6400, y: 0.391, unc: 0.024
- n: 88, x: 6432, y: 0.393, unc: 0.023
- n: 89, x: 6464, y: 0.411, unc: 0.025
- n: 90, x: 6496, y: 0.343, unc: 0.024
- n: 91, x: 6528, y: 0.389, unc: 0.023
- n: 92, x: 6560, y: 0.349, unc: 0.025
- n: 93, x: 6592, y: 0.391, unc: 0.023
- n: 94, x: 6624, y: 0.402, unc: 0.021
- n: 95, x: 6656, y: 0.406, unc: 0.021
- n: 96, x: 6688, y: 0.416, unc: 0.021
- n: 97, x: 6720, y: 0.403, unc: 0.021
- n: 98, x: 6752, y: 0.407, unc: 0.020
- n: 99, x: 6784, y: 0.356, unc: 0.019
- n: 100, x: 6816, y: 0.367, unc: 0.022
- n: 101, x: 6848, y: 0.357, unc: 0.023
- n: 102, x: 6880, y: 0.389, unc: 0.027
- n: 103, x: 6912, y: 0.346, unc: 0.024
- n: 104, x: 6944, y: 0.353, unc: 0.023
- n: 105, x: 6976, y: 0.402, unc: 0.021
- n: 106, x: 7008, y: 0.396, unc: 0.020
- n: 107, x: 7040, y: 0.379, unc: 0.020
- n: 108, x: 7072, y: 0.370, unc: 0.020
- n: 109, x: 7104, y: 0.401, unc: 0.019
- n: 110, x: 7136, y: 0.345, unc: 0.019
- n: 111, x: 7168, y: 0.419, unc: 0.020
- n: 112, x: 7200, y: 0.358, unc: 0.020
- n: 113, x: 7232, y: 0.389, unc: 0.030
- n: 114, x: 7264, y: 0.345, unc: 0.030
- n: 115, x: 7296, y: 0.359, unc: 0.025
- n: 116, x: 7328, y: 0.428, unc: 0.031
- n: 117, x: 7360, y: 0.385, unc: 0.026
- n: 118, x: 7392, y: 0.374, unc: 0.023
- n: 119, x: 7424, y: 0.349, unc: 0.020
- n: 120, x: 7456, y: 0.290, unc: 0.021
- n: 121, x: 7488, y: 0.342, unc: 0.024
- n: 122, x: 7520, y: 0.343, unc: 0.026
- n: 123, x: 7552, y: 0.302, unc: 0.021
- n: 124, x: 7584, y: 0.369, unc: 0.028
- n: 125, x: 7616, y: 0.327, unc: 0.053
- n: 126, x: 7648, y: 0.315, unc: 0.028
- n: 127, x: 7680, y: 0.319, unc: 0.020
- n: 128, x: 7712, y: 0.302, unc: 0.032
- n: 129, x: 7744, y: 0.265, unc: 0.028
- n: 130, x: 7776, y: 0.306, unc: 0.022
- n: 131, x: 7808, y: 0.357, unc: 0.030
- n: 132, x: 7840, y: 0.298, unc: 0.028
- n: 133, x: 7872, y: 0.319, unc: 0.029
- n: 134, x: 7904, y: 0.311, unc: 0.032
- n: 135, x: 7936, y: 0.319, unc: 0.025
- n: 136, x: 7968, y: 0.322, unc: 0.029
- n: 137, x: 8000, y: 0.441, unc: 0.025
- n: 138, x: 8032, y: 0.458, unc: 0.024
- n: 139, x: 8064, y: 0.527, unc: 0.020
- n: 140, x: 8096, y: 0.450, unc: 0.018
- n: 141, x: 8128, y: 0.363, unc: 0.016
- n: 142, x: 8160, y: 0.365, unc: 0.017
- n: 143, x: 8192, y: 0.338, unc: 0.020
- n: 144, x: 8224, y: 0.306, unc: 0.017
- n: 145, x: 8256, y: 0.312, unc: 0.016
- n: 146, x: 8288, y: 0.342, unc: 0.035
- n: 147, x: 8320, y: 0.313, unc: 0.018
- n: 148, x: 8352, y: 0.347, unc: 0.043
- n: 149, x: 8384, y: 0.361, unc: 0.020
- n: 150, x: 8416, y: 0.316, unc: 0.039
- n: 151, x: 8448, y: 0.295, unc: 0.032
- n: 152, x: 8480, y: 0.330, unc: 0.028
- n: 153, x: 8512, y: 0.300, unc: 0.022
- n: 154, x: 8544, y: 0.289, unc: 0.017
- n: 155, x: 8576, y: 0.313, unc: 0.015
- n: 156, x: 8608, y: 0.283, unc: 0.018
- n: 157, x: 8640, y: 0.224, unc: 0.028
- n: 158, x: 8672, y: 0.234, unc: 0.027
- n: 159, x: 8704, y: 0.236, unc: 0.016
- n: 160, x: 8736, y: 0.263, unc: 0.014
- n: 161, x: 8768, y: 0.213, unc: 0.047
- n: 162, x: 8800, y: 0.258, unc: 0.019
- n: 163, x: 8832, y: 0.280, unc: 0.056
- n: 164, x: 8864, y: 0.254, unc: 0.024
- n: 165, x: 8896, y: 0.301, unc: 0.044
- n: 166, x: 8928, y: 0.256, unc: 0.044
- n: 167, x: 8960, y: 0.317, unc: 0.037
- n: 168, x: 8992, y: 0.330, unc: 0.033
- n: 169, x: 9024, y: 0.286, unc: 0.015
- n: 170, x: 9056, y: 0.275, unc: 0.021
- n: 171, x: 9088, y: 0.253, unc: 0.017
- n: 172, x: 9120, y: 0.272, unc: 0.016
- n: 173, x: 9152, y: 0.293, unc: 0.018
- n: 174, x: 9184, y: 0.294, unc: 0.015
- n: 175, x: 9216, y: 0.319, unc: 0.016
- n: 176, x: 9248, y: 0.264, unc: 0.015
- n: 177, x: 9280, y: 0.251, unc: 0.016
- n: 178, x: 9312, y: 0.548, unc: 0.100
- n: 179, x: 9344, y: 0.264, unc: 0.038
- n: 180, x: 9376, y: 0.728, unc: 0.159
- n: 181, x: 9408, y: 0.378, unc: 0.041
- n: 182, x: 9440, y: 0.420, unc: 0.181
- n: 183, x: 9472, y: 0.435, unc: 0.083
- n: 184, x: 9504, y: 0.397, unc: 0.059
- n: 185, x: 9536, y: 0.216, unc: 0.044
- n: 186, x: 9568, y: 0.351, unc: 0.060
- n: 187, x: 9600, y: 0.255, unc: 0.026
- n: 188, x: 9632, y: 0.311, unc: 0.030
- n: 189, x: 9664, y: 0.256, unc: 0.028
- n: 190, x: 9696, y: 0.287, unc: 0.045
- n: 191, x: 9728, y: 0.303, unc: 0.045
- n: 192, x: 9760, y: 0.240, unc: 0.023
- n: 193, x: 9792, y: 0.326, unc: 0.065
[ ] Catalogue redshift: 1.881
